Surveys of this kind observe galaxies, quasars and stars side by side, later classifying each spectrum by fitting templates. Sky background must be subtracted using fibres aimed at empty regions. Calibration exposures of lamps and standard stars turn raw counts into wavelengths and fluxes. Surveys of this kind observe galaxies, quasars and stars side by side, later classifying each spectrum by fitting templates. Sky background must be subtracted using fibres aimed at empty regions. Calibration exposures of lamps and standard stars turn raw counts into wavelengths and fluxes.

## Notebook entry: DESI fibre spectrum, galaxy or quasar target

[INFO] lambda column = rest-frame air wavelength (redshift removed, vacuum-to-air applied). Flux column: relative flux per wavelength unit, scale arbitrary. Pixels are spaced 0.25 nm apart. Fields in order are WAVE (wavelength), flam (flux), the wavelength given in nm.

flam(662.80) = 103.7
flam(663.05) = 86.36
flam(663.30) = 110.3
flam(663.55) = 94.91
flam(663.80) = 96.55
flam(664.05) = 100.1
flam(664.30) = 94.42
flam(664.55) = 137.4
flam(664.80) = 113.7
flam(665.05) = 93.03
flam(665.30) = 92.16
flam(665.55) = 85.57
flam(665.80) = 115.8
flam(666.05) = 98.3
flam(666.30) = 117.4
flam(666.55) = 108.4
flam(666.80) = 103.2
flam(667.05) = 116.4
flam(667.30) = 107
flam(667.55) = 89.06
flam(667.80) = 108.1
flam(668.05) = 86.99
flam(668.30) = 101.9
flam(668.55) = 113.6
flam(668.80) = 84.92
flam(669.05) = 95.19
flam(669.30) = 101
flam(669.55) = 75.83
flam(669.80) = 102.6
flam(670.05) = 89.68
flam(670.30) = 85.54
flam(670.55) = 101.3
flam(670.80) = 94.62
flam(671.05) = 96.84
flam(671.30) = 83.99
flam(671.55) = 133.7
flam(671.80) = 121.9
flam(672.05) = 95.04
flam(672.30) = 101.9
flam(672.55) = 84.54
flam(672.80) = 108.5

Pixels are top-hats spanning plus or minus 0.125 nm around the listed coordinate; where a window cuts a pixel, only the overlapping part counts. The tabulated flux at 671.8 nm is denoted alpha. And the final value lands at 121.9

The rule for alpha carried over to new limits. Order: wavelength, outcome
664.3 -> 94.42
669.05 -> 95.19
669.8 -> 102.6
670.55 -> 101.3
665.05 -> 93.03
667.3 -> 107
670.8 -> 94.62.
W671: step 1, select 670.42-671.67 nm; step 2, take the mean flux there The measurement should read 102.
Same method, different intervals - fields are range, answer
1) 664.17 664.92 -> 115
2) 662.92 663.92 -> 97.1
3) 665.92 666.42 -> 108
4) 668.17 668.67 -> 107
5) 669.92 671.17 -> 93.6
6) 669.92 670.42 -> 87.8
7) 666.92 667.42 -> 112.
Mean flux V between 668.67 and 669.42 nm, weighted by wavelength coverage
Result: 93.8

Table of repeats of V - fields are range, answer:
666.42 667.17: 109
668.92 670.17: 92.8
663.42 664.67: 105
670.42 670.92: 97.9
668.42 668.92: 99.4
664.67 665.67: 96.4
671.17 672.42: 107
